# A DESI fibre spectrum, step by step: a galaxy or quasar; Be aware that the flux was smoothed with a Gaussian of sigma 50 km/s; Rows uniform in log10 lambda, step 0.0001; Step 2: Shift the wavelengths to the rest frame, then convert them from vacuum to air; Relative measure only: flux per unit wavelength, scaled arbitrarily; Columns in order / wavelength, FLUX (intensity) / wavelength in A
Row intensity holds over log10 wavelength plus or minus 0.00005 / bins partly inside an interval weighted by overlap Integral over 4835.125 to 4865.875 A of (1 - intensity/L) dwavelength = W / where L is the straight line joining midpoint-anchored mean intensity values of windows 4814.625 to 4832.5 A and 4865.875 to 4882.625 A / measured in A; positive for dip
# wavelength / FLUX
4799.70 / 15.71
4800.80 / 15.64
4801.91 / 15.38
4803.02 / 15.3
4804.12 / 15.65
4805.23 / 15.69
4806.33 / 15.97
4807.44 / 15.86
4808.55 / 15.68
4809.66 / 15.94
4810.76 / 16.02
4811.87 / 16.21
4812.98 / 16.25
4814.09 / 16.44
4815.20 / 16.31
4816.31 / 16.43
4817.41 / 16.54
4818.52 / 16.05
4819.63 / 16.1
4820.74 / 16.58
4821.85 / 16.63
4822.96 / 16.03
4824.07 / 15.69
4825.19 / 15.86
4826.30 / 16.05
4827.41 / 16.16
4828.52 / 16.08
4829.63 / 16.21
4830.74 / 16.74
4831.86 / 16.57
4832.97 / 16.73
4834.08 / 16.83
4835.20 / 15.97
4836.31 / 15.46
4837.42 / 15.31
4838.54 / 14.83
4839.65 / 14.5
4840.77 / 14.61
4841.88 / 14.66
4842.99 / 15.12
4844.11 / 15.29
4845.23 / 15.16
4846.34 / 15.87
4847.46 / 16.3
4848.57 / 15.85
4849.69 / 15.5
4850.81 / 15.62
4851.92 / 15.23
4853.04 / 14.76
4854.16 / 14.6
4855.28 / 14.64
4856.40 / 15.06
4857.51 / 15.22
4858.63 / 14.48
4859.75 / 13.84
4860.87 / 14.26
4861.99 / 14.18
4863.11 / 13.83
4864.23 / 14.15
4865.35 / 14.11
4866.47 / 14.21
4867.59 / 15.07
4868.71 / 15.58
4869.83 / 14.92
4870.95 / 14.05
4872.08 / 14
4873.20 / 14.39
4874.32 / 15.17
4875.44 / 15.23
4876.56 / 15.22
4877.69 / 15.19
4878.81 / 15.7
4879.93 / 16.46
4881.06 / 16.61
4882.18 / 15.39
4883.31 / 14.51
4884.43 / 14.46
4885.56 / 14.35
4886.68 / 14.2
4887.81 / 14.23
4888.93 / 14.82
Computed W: 1.45 A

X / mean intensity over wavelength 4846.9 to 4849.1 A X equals 16.1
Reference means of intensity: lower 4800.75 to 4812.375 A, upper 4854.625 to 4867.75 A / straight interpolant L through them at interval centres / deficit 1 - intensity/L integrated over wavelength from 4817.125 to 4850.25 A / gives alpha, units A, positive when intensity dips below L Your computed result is -1.6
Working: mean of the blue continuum 15.8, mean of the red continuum 14.4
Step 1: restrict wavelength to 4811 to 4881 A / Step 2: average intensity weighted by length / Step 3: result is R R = 15.4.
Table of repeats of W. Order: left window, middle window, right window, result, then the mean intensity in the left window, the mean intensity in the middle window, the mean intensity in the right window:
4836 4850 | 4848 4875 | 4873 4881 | 1.2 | 15.3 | 14.7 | 15.5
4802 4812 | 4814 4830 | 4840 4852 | -0.6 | 15.8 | 16.2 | 15.4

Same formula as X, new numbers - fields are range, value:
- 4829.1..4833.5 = 16.6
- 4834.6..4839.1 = 15.4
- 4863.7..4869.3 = 14.6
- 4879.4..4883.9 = 15.7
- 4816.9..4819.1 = 16.3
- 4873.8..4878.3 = 15.2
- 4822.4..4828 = 15.9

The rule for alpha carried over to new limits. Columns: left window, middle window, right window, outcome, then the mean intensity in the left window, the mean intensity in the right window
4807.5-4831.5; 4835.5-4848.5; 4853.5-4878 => 0.2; 16.2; 14.6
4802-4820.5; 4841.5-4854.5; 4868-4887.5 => 0.1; 16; 15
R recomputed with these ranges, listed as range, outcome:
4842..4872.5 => 14.8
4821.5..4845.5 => 15.7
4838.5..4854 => 15.2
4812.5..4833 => 16.3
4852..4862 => 14.6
